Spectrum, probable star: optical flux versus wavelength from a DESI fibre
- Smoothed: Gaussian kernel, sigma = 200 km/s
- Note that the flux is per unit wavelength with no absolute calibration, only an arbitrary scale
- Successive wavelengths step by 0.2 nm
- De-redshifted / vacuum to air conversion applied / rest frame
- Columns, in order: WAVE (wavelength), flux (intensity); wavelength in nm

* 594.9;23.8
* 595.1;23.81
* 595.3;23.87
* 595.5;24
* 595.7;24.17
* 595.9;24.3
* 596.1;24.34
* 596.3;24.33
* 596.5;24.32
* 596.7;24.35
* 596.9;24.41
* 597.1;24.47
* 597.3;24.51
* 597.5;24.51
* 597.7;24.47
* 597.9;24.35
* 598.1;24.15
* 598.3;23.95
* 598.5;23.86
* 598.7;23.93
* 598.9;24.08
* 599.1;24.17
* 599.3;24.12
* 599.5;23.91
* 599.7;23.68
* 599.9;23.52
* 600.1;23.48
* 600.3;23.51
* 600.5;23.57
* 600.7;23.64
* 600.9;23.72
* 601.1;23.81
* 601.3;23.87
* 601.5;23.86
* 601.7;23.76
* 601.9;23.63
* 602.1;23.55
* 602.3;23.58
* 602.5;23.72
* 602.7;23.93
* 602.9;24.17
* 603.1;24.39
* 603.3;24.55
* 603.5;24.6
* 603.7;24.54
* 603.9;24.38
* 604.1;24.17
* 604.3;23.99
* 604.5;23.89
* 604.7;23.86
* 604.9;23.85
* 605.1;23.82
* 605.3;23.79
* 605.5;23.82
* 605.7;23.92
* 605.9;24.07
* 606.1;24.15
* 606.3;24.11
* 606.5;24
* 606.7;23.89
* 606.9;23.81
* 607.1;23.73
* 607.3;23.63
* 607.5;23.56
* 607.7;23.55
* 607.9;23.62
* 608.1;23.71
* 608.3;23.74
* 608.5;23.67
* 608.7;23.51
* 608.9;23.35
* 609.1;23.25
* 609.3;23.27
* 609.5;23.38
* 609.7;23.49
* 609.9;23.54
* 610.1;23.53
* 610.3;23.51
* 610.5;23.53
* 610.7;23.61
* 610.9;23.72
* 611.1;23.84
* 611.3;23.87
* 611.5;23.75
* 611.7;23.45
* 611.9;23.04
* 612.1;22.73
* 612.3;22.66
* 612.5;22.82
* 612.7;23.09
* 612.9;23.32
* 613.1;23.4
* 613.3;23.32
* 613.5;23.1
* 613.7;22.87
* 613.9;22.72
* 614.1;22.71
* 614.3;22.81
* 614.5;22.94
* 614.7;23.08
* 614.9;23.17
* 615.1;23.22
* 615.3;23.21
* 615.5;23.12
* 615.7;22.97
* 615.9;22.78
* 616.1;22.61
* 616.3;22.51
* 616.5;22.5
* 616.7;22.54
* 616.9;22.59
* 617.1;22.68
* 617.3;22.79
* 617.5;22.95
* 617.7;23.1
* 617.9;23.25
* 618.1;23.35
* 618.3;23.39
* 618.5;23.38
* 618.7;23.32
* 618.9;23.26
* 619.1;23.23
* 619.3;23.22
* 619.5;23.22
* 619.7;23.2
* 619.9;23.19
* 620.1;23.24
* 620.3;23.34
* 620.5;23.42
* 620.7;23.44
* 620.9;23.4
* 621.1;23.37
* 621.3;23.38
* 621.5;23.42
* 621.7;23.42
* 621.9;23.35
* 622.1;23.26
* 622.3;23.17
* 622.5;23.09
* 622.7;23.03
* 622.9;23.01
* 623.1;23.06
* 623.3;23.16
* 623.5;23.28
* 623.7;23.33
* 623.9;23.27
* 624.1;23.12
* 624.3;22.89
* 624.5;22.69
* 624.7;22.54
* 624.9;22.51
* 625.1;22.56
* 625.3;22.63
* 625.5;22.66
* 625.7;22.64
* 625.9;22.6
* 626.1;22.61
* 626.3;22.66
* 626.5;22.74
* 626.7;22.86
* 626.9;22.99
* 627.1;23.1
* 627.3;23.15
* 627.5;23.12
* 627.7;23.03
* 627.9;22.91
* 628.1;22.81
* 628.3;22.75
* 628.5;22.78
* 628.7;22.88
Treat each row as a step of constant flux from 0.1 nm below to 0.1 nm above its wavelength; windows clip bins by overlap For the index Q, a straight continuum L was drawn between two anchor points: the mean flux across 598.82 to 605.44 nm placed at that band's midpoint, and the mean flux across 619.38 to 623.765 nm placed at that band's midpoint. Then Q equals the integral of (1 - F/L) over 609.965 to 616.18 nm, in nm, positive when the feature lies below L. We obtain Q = 0.10 nm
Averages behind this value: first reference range 23.9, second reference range 23.3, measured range 23.2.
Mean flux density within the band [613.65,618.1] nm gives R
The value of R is 22.9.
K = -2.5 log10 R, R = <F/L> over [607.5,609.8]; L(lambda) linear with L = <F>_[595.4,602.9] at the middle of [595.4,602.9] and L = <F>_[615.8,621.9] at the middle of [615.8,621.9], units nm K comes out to 0.00 mag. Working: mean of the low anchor 24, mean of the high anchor 23.1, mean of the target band 23.5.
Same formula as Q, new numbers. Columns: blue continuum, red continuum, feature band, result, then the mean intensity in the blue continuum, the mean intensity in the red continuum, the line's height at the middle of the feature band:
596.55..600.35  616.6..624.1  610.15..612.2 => 0.01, 24.1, 23.2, 23.6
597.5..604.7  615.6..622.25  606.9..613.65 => 0.03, 24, 23.1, 23.5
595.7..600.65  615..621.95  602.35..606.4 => -0.05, 24.1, 23.1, 23.8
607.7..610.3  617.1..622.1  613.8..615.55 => 0.03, 23.5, 23.3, 23.4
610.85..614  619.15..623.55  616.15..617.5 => 0.04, 23.2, 23.3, 23.2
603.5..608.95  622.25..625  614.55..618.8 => 0.07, 23.9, 23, 23.4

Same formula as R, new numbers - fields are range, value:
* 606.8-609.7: 23.6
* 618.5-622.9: 23.3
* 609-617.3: 23.1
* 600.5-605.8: 23.9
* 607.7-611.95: 23.5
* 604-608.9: 23.8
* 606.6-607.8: 23.7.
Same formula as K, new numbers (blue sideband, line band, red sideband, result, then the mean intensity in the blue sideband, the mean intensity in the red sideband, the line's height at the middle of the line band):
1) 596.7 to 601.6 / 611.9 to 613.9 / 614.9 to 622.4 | 0.02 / 24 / 23.1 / 23.4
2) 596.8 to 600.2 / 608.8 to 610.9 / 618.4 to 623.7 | 0.01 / 24.1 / 23.3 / 23.7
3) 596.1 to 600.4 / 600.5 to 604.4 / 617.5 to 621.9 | 0.00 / 24.1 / 23.3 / 23.9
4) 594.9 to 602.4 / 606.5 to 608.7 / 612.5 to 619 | -0.01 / 24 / 23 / 23.5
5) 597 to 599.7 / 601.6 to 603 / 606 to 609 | 0.01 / 24.2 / 23.7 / 24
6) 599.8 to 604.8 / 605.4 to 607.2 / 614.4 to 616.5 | -0.02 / 23.9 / 22.9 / 23.6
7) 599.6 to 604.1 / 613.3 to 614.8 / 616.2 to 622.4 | 0.02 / 23.9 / 23.2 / 23.4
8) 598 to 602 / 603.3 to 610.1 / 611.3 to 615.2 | -0.02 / 23.8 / 23.1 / 23.4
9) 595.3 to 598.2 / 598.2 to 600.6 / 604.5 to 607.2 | 0.02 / 24.3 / 23.9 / 24.2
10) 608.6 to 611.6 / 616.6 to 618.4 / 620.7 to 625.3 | 0.02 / 23.5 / 23.1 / 23.3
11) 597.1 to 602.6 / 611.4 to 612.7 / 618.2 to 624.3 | 0.02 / 23.9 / 23.3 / 23.5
